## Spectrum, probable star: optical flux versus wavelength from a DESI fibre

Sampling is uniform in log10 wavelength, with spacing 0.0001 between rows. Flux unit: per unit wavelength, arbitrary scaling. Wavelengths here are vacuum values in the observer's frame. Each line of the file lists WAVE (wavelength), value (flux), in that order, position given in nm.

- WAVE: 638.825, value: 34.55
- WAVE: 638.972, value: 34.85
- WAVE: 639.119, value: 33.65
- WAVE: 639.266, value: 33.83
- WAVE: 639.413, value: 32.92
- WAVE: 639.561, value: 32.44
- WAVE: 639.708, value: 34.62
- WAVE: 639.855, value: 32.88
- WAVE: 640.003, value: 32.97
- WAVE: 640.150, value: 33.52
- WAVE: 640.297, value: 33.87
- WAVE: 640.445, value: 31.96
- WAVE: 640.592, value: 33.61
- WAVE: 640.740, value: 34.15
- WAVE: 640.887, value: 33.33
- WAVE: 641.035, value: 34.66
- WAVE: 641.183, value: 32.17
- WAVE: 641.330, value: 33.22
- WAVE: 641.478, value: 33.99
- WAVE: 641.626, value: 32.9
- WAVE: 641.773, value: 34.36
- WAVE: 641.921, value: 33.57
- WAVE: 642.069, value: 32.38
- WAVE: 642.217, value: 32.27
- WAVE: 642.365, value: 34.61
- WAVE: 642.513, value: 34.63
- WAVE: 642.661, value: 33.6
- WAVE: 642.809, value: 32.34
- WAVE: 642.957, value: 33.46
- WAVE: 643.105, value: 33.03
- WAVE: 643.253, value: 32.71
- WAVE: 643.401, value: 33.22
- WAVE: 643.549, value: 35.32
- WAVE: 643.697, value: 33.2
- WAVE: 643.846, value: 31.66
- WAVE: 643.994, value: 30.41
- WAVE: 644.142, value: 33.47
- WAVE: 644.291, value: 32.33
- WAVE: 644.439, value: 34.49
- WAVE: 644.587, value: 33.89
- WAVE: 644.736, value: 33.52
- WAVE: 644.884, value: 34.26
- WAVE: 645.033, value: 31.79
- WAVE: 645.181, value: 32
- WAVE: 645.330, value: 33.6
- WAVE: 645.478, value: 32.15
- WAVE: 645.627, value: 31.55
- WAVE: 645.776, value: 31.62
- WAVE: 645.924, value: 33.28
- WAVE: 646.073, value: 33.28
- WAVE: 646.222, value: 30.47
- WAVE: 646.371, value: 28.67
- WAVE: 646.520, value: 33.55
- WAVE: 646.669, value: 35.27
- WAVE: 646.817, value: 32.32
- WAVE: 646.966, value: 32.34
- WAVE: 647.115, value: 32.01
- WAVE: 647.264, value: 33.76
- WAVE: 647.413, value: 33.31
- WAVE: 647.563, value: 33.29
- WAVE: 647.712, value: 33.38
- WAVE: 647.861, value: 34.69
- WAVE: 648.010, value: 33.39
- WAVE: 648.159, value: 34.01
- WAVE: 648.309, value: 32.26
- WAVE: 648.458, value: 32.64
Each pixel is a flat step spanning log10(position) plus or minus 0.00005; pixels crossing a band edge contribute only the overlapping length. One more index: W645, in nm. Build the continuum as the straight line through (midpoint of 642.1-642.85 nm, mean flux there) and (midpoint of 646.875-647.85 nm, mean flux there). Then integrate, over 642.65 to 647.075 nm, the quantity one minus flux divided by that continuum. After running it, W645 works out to 0.07 nm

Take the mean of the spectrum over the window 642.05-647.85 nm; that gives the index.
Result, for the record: 32.9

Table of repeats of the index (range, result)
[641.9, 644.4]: 33.1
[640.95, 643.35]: 33.4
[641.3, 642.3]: 33.2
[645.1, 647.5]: 32.4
